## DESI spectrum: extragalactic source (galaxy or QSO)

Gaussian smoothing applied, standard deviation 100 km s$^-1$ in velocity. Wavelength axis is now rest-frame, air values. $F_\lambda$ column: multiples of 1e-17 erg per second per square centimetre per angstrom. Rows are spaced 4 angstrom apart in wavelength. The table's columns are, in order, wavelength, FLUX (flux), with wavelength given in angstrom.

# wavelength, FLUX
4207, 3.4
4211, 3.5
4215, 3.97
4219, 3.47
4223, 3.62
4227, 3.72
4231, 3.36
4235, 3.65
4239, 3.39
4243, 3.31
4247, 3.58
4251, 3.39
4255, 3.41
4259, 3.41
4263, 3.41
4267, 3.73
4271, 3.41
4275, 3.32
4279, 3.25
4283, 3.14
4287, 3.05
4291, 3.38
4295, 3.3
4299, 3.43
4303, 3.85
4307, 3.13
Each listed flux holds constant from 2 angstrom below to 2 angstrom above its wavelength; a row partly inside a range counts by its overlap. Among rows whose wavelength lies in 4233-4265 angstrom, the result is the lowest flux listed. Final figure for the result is 3.31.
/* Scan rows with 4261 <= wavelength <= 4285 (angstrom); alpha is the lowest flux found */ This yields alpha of 3.14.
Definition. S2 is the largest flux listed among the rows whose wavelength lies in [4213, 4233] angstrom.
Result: 3.97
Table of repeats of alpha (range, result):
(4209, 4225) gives 3.47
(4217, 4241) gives 3.36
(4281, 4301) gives 3.05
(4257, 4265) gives 3.41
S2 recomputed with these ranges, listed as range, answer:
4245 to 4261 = 3.58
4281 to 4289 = 3.14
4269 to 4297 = 3.41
